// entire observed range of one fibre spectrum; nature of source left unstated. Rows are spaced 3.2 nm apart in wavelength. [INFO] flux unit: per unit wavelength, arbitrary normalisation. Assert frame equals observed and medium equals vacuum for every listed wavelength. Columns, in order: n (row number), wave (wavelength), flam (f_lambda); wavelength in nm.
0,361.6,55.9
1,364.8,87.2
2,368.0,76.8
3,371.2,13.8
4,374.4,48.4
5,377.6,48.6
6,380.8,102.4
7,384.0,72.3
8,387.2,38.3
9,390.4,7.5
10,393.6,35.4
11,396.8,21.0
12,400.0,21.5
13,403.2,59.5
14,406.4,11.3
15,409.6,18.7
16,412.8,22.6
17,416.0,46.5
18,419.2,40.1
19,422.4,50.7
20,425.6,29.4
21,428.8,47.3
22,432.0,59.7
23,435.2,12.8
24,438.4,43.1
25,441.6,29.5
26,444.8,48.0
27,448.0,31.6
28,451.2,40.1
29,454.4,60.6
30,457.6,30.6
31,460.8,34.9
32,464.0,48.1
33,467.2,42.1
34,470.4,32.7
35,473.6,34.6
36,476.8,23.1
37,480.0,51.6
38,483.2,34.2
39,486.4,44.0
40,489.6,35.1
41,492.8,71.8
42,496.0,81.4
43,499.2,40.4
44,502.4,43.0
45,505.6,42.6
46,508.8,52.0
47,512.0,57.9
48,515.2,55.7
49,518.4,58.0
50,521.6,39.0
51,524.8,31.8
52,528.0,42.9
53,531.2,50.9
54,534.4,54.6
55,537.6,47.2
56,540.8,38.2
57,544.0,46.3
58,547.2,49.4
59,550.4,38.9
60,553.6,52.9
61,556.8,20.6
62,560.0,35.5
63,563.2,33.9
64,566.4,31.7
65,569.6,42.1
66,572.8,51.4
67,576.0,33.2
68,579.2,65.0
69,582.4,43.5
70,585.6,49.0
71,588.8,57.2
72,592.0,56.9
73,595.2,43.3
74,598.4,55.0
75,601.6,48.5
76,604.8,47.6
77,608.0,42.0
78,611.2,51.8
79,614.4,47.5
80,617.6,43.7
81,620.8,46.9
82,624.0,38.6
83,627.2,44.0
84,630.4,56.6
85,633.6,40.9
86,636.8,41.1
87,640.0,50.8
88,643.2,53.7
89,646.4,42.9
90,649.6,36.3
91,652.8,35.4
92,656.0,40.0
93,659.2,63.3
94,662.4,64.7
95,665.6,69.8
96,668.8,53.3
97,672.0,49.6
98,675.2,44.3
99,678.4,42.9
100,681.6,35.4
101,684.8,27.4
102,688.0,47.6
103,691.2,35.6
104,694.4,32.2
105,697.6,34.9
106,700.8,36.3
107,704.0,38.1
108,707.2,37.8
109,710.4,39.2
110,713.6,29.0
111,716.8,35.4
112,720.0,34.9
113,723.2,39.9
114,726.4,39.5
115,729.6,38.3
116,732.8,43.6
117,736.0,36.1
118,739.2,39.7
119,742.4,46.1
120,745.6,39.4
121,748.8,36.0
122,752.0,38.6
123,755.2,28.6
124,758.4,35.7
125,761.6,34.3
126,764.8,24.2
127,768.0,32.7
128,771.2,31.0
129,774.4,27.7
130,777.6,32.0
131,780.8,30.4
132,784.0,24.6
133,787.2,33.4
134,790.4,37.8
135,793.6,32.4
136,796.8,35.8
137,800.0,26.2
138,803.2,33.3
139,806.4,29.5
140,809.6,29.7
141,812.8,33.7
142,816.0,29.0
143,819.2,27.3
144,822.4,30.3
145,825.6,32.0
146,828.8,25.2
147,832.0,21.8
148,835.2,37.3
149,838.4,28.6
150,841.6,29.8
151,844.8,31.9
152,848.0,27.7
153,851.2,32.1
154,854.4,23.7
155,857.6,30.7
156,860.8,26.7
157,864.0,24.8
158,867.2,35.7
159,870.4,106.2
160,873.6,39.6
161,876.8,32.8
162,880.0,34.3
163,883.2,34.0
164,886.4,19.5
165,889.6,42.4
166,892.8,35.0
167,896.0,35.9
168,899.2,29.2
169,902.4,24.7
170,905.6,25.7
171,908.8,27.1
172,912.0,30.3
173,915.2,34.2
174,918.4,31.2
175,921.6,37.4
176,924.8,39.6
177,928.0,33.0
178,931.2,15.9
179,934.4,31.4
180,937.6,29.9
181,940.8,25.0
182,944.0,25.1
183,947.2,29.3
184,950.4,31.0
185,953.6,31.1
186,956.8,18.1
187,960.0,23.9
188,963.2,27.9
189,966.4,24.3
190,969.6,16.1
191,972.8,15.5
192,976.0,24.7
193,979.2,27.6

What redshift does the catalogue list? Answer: 0.33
